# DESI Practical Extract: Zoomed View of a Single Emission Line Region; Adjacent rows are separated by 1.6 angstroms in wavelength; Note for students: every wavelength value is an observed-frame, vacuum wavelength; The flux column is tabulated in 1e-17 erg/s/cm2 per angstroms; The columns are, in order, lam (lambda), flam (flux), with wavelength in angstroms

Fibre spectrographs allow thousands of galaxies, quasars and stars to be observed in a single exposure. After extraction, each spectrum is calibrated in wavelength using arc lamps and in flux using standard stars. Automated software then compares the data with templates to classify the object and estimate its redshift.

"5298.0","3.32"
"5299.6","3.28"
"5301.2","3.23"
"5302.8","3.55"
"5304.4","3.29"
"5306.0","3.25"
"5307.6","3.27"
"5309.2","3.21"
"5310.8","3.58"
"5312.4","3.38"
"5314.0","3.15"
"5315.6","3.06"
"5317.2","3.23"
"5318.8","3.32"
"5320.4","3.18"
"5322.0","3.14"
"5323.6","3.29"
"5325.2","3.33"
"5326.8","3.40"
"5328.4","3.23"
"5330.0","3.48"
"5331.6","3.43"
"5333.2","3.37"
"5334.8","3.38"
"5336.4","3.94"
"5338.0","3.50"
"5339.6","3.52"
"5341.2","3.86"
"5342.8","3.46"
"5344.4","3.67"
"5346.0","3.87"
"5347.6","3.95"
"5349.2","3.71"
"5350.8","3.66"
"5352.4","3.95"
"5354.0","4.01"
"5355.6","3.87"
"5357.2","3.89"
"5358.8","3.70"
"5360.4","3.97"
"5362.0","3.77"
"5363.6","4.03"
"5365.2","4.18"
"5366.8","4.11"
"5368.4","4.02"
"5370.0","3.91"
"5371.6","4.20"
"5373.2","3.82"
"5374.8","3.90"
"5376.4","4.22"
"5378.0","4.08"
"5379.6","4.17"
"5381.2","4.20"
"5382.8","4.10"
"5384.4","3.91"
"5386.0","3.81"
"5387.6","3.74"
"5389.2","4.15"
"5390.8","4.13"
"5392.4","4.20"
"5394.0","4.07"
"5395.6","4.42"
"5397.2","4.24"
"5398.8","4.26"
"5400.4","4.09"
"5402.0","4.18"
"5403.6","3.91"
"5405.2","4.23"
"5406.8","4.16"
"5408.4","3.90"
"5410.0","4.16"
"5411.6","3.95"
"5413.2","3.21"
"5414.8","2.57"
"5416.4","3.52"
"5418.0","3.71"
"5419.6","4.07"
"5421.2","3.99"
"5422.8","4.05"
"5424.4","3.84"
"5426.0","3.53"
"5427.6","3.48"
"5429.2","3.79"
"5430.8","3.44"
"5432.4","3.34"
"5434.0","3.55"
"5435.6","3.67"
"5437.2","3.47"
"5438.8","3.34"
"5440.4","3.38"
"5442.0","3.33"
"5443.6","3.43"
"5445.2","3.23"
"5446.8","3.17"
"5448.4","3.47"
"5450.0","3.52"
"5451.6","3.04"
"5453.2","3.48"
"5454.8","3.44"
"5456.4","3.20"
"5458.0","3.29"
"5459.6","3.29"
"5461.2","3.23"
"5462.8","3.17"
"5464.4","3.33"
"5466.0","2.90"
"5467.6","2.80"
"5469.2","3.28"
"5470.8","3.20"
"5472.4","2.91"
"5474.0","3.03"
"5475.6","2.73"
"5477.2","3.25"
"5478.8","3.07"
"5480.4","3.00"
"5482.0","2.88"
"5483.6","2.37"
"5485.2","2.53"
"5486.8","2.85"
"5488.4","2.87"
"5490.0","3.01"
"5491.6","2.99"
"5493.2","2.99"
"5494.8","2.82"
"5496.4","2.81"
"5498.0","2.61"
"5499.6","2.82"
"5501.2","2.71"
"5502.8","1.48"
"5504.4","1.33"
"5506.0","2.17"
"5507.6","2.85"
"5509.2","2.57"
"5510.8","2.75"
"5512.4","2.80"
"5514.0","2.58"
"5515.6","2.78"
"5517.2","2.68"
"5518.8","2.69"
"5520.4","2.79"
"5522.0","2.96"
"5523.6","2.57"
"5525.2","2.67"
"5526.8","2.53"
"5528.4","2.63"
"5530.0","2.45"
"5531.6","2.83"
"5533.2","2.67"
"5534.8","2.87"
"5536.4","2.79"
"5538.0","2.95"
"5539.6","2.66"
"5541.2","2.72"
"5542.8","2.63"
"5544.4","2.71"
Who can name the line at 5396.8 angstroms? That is C III] 1909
